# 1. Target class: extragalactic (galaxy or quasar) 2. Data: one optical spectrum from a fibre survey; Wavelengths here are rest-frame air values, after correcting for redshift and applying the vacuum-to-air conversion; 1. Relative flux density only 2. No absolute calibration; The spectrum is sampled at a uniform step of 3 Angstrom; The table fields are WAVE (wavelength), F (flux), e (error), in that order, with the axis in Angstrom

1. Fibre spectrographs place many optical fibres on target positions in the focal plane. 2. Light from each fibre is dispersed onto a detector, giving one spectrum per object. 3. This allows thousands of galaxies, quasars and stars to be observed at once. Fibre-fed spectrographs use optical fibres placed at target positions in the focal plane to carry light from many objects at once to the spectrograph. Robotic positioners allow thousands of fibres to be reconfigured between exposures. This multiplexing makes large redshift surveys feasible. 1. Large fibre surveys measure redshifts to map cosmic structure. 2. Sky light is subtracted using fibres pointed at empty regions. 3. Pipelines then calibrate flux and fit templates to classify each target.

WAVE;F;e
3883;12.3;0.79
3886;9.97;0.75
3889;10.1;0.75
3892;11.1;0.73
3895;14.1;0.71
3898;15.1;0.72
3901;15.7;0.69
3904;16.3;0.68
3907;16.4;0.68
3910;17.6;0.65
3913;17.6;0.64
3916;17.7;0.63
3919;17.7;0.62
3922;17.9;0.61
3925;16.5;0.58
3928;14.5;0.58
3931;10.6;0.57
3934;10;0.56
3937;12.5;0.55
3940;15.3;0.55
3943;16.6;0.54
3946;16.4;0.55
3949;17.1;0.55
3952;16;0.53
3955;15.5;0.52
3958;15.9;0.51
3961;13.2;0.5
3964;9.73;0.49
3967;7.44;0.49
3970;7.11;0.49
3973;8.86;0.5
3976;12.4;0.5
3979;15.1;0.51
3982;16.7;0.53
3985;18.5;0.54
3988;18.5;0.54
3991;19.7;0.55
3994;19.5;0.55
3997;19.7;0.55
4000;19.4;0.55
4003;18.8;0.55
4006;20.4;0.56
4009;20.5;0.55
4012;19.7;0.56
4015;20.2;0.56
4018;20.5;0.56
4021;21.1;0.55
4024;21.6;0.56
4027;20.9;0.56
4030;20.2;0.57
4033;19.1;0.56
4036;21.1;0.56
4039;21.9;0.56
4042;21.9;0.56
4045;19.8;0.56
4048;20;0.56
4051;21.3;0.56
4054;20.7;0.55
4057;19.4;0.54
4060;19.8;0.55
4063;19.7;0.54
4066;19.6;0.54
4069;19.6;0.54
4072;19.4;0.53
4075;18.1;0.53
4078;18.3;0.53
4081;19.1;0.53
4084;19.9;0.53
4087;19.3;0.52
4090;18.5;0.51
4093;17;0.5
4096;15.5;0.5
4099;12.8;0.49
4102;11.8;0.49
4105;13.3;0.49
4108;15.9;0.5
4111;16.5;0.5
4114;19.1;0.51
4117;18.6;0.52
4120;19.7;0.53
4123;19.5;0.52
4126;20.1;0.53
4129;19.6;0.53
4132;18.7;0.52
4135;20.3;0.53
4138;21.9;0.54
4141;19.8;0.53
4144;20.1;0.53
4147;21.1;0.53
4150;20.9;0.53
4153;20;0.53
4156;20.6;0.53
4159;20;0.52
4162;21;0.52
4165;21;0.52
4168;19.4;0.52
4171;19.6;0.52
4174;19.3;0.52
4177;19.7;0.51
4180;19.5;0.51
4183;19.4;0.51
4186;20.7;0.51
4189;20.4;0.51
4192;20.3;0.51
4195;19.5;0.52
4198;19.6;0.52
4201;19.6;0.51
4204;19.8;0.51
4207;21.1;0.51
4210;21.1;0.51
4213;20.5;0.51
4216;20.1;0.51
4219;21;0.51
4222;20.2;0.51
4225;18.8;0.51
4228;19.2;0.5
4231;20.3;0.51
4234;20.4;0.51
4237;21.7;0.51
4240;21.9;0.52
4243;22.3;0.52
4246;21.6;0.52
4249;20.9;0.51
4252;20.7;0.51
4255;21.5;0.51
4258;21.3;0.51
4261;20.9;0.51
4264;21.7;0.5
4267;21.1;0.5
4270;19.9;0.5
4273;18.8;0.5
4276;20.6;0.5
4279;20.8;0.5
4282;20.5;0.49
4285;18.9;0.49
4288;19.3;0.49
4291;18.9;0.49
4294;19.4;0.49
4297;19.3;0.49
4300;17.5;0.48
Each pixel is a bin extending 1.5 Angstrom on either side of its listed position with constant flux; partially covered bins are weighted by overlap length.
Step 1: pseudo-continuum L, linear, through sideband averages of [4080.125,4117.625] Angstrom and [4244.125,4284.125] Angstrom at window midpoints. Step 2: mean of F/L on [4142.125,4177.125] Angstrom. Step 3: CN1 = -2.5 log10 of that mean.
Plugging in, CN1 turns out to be -0.12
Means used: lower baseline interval 16.6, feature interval 20.2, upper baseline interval 20.8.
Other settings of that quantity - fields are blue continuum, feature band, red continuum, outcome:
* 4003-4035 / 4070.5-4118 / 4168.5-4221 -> 0.19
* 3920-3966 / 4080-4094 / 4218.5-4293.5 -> -0.09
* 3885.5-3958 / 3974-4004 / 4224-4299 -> -0.10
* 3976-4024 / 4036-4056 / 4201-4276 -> -0.08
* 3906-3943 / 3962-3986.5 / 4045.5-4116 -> 0.33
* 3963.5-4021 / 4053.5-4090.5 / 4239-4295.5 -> -0.09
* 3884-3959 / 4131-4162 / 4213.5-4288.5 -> -0.09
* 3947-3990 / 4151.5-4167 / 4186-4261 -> -0.09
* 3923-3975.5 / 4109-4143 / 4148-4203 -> -0.05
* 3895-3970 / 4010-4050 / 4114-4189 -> -0.20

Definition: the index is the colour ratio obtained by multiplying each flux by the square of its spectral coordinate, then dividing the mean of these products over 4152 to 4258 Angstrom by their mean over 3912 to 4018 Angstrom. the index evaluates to 1.4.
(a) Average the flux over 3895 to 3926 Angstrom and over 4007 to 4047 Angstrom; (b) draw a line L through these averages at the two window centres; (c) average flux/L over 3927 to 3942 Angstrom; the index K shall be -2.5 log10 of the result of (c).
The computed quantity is 0.35 mag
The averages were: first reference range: 16.7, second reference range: 20.6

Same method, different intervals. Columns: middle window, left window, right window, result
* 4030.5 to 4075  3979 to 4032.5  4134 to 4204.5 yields -0.02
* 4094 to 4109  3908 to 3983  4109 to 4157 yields 0.33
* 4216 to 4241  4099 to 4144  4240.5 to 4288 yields -0.02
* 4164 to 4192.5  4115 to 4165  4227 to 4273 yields 0.03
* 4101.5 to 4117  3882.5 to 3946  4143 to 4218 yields 0.18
